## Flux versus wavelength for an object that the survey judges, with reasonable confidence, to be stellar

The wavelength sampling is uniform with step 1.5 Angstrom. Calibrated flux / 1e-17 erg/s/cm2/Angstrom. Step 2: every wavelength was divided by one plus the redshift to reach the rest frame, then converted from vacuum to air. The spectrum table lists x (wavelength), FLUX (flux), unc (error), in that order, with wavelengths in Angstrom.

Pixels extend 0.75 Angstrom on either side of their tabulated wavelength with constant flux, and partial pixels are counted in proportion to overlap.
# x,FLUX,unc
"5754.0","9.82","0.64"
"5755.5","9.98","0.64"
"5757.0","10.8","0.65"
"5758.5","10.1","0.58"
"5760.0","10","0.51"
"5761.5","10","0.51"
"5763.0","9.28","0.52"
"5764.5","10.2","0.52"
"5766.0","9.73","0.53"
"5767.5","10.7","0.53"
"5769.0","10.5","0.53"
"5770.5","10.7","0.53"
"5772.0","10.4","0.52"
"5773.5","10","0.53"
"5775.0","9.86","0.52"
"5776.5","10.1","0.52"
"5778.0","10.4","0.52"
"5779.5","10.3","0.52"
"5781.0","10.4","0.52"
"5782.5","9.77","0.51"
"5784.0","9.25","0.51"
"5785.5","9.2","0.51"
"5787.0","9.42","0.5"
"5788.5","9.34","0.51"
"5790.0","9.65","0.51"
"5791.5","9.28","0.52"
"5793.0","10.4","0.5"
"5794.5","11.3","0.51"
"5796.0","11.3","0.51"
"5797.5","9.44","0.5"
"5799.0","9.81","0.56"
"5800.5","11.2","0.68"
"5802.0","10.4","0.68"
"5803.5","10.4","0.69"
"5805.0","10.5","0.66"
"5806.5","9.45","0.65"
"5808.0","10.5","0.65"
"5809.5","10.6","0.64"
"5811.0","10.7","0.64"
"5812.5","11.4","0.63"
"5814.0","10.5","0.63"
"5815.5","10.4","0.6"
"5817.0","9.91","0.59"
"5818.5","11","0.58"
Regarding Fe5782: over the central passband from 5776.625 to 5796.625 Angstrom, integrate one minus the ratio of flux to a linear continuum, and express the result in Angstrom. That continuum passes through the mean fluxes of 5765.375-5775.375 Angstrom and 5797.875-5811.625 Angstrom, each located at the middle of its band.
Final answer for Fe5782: 0.64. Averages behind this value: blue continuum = 10.3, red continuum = 10.4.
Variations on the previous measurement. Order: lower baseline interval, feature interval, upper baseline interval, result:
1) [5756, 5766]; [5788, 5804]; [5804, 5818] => 0.1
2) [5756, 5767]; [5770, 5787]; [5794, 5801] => 0.5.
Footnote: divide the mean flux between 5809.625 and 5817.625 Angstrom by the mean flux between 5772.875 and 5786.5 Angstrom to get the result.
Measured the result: 1.07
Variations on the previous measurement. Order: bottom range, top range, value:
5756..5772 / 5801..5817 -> 1.03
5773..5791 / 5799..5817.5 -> 1.07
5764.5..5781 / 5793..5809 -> 1.02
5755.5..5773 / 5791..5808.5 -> 1.01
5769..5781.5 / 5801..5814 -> 1.02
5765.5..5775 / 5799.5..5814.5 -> 1.02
